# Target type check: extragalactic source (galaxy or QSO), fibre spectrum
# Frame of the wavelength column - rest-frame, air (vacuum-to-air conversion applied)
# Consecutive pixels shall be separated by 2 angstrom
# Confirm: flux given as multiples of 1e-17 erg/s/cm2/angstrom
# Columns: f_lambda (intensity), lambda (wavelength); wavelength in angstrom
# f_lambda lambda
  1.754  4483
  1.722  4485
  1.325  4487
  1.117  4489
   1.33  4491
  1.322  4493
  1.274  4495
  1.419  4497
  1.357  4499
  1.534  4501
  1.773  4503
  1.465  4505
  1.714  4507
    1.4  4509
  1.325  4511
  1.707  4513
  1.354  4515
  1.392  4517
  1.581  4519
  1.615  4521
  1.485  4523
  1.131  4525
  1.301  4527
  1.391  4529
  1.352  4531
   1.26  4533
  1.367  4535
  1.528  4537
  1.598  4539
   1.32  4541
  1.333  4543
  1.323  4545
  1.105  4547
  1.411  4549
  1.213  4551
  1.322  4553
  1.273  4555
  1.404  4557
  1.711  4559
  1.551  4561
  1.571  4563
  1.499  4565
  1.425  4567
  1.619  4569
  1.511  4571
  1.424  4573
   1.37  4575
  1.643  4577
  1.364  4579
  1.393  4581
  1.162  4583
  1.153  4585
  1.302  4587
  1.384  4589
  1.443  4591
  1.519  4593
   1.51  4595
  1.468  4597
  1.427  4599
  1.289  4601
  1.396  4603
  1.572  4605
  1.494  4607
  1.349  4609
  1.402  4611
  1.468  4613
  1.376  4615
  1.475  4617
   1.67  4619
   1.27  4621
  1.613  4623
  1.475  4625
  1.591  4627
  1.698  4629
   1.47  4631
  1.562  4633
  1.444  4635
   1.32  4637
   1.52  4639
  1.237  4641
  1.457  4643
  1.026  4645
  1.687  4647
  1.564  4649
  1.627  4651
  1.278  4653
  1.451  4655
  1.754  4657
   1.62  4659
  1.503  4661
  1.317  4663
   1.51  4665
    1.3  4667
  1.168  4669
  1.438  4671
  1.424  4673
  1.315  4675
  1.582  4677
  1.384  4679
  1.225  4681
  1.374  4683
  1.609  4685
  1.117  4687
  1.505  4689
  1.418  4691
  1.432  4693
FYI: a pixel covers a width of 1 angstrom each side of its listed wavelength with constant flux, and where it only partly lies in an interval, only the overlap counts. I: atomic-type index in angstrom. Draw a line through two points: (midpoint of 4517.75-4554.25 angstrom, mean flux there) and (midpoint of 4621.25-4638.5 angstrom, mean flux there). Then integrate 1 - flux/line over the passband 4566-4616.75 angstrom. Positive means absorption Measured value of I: 1.1 angstrom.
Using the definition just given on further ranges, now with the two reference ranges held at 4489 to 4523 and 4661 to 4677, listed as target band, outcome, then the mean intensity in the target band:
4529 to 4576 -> 0.84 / 1.41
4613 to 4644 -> -1.77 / 1.48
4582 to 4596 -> 0.65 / 1.35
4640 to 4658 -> -0.86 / 1.45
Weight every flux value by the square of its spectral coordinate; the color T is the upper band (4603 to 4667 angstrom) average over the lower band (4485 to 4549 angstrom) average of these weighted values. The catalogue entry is 1.1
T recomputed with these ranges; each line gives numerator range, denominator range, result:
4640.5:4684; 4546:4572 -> 1.04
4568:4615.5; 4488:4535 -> 1.04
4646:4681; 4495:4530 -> 1.07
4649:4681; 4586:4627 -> 1.02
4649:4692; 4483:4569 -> 1.07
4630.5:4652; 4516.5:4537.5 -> 1.09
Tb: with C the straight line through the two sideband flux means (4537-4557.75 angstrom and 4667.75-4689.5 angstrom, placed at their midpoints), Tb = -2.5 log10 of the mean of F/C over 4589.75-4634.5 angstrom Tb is -0.09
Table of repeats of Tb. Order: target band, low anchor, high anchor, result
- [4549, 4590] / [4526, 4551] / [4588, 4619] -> -0.01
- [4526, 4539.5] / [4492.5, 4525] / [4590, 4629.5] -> 0.06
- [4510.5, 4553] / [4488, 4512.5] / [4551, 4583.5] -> 0.04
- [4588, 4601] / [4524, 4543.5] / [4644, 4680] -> -0.04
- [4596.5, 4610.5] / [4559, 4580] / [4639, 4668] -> 0.05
